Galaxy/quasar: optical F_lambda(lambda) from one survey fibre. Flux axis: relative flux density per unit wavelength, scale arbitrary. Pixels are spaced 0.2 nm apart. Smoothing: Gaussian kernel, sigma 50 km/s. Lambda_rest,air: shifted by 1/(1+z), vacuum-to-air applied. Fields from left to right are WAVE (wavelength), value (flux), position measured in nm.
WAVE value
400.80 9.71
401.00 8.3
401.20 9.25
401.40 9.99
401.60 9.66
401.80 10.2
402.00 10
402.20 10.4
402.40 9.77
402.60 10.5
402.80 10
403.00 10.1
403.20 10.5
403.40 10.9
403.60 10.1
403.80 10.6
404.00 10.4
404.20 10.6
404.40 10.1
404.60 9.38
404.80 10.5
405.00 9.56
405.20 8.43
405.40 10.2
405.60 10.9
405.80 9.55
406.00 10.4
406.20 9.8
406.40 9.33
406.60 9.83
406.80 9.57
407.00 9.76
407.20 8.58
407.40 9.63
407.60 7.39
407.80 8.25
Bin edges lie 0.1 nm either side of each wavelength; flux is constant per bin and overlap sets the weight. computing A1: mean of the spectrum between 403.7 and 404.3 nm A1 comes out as 10.5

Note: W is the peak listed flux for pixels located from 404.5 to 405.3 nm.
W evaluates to 10.5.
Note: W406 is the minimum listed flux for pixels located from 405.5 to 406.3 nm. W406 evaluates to 9.55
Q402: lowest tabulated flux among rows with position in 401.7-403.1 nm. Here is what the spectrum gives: 9.77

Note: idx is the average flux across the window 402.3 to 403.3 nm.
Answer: 10.2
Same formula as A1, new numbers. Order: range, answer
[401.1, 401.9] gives 9.77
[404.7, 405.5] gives 9.67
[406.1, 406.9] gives 9.63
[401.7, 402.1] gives 10.1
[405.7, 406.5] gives 9.77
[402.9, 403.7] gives 10.4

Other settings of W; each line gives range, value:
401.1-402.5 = 10.4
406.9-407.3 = 9.76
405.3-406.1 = 10.9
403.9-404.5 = 10.6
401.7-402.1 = 10.2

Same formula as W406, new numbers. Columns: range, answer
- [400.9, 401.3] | 8.3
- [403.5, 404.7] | 9.38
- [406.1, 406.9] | 9.33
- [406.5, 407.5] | 8.58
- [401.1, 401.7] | 9.25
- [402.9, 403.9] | 10.1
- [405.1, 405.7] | 8.43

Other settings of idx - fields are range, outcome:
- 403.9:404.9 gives 10.2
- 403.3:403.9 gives 10.5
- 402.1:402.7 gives 10.2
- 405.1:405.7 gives 9.84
